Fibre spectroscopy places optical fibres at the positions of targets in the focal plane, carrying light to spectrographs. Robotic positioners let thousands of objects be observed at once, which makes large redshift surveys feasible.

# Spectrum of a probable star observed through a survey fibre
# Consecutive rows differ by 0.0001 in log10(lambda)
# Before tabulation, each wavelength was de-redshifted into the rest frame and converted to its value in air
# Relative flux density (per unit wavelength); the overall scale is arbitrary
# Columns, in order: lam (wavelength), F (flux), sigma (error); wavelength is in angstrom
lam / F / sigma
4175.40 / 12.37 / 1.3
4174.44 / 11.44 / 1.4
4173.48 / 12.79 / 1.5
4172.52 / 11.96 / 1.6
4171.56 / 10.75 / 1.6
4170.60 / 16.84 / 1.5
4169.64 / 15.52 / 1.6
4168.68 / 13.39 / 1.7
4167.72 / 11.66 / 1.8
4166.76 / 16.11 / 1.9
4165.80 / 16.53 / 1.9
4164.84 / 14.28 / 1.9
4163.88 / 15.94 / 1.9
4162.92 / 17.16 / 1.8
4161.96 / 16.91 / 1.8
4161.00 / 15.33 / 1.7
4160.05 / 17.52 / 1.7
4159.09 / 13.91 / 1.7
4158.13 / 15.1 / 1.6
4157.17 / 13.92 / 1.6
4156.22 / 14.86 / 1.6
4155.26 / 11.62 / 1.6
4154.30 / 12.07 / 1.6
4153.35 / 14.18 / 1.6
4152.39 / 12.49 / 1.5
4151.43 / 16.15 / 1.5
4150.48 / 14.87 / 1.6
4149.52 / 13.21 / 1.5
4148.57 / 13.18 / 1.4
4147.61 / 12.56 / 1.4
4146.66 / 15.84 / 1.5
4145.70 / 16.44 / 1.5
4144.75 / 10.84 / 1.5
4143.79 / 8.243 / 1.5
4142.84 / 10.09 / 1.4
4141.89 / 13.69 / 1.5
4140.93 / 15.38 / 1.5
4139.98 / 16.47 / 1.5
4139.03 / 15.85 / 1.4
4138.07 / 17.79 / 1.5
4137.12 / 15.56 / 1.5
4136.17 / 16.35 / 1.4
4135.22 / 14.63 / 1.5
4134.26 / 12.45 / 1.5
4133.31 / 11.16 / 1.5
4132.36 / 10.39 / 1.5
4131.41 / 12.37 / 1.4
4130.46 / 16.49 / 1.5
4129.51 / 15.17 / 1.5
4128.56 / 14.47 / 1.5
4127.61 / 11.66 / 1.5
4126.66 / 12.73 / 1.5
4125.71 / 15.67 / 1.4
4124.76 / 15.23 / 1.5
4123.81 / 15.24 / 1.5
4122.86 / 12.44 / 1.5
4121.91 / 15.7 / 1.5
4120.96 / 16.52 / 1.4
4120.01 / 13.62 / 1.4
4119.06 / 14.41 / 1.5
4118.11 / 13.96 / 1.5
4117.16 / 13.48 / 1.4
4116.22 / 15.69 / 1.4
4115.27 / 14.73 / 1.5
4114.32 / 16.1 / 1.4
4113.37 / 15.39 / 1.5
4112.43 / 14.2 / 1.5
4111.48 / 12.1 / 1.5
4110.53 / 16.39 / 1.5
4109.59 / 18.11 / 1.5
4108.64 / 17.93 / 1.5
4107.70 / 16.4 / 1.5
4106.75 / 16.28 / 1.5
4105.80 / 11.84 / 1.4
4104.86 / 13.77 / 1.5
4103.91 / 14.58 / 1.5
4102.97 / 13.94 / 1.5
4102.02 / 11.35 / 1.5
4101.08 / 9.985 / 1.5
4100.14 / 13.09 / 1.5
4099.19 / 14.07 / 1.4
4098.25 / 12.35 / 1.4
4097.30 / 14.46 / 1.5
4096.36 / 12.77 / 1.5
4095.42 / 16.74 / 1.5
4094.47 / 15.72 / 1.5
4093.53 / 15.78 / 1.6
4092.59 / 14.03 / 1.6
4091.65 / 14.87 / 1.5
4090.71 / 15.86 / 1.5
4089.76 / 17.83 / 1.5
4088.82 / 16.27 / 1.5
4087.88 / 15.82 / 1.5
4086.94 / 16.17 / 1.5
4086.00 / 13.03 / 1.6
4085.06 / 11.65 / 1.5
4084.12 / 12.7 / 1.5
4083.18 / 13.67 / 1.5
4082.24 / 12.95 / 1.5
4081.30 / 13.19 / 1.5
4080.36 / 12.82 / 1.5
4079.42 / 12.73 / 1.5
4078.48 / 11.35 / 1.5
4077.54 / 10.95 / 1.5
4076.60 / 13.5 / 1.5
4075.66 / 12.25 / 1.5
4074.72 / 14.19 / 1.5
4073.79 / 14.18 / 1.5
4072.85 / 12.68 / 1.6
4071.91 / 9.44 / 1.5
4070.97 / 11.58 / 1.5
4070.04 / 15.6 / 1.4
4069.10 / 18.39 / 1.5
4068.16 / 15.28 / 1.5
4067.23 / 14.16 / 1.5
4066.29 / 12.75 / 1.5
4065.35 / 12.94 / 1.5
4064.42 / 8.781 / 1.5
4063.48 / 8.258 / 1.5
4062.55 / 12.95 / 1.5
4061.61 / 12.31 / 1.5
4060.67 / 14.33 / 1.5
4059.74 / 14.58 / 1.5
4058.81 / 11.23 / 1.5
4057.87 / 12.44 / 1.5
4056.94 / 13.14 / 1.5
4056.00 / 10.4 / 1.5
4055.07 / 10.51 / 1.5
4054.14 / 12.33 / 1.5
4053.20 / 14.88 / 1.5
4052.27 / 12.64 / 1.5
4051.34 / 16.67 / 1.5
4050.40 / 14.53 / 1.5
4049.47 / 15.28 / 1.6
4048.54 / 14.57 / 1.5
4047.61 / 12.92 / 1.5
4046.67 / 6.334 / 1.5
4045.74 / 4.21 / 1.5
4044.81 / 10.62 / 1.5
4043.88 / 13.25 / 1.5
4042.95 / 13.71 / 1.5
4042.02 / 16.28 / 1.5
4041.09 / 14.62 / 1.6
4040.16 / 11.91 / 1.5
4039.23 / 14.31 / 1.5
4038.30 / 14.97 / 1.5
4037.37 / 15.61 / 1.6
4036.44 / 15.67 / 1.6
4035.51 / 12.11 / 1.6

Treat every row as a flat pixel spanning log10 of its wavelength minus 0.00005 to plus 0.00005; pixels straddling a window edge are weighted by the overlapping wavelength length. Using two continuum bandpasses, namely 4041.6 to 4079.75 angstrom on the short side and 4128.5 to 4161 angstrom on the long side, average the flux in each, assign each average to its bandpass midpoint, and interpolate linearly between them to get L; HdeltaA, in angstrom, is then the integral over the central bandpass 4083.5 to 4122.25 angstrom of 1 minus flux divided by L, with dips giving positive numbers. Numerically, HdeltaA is -3.75 angstrom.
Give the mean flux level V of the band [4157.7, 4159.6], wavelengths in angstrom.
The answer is 14.5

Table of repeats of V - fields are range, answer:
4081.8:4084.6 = 13.1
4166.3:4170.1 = 14.2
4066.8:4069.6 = 16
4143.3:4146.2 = 11.8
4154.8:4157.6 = 13.5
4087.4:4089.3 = 16.1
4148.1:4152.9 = 14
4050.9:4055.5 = 13.4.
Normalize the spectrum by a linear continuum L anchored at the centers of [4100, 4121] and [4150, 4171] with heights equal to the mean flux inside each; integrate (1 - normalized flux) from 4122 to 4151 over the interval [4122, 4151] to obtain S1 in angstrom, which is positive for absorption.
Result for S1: 1.5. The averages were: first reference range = 14.5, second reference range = 14.8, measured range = 13.9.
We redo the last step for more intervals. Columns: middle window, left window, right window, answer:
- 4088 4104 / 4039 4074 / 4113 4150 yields -1.1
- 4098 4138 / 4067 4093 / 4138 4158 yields -1.5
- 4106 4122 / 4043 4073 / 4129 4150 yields -2.2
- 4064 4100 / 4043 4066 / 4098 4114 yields -1.4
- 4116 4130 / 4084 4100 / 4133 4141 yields 0.6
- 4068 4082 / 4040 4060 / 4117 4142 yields 0.0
